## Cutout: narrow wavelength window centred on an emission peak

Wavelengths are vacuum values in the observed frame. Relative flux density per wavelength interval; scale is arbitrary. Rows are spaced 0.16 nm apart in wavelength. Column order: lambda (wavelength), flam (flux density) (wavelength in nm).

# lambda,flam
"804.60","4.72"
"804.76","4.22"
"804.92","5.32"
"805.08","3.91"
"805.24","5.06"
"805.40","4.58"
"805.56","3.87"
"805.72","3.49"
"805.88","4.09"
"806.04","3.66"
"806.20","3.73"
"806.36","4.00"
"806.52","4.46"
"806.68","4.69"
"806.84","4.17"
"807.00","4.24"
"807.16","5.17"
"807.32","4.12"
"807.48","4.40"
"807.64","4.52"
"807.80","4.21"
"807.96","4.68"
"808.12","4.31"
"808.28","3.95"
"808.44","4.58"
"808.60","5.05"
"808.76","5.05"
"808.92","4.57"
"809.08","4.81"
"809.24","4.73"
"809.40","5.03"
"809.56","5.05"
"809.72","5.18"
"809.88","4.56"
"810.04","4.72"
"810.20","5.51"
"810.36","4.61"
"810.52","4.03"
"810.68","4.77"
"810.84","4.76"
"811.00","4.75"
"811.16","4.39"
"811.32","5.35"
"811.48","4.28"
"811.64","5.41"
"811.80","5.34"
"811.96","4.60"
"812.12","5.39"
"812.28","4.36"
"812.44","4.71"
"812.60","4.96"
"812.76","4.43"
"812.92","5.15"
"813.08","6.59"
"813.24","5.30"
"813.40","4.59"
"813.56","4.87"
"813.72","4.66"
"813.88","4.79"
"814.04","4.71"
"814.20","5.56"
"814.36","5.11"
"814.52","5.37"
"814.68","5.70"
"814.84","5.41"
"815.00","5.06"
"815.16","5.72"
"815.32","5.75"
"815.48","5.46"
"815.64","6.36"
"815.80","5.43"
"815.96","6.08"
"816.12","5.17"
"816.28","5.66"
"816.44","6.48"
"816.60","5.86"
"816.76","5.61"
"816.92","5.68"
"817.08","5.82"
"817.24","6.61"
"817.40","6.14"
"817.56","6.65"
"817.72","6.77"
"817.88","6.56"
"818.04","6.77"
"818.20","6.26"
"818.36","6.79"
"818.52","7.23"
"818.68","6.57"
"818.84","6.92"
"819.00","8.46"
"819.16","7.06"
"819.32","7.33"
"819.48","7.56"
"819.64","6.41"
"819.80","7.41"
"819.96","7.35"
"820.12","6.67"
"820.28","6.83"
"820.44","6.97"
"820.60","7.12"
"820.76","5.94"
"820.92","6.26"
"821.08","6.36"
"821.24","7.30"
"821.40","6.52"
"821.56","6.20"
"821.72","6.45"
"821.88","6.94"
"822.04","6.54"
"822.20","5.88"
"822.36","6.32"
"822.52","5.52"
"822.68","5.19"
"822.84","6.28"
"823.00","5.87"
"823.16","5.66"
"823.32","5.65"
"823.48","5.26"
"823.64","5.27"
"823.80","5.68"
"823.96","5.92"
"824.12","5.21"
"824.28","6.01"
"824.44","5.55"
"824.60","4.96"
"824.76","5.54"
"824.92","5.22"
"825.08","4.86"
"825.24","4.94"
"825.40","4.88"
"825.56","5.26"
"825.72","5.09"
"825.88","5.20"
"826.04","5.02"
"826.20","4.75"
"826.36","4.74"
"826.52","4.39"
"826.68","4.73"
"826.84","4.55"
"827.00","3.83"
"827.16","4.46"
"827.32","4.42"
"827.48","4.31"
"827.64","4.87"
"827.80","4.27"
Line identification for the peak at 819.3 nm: Mg II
